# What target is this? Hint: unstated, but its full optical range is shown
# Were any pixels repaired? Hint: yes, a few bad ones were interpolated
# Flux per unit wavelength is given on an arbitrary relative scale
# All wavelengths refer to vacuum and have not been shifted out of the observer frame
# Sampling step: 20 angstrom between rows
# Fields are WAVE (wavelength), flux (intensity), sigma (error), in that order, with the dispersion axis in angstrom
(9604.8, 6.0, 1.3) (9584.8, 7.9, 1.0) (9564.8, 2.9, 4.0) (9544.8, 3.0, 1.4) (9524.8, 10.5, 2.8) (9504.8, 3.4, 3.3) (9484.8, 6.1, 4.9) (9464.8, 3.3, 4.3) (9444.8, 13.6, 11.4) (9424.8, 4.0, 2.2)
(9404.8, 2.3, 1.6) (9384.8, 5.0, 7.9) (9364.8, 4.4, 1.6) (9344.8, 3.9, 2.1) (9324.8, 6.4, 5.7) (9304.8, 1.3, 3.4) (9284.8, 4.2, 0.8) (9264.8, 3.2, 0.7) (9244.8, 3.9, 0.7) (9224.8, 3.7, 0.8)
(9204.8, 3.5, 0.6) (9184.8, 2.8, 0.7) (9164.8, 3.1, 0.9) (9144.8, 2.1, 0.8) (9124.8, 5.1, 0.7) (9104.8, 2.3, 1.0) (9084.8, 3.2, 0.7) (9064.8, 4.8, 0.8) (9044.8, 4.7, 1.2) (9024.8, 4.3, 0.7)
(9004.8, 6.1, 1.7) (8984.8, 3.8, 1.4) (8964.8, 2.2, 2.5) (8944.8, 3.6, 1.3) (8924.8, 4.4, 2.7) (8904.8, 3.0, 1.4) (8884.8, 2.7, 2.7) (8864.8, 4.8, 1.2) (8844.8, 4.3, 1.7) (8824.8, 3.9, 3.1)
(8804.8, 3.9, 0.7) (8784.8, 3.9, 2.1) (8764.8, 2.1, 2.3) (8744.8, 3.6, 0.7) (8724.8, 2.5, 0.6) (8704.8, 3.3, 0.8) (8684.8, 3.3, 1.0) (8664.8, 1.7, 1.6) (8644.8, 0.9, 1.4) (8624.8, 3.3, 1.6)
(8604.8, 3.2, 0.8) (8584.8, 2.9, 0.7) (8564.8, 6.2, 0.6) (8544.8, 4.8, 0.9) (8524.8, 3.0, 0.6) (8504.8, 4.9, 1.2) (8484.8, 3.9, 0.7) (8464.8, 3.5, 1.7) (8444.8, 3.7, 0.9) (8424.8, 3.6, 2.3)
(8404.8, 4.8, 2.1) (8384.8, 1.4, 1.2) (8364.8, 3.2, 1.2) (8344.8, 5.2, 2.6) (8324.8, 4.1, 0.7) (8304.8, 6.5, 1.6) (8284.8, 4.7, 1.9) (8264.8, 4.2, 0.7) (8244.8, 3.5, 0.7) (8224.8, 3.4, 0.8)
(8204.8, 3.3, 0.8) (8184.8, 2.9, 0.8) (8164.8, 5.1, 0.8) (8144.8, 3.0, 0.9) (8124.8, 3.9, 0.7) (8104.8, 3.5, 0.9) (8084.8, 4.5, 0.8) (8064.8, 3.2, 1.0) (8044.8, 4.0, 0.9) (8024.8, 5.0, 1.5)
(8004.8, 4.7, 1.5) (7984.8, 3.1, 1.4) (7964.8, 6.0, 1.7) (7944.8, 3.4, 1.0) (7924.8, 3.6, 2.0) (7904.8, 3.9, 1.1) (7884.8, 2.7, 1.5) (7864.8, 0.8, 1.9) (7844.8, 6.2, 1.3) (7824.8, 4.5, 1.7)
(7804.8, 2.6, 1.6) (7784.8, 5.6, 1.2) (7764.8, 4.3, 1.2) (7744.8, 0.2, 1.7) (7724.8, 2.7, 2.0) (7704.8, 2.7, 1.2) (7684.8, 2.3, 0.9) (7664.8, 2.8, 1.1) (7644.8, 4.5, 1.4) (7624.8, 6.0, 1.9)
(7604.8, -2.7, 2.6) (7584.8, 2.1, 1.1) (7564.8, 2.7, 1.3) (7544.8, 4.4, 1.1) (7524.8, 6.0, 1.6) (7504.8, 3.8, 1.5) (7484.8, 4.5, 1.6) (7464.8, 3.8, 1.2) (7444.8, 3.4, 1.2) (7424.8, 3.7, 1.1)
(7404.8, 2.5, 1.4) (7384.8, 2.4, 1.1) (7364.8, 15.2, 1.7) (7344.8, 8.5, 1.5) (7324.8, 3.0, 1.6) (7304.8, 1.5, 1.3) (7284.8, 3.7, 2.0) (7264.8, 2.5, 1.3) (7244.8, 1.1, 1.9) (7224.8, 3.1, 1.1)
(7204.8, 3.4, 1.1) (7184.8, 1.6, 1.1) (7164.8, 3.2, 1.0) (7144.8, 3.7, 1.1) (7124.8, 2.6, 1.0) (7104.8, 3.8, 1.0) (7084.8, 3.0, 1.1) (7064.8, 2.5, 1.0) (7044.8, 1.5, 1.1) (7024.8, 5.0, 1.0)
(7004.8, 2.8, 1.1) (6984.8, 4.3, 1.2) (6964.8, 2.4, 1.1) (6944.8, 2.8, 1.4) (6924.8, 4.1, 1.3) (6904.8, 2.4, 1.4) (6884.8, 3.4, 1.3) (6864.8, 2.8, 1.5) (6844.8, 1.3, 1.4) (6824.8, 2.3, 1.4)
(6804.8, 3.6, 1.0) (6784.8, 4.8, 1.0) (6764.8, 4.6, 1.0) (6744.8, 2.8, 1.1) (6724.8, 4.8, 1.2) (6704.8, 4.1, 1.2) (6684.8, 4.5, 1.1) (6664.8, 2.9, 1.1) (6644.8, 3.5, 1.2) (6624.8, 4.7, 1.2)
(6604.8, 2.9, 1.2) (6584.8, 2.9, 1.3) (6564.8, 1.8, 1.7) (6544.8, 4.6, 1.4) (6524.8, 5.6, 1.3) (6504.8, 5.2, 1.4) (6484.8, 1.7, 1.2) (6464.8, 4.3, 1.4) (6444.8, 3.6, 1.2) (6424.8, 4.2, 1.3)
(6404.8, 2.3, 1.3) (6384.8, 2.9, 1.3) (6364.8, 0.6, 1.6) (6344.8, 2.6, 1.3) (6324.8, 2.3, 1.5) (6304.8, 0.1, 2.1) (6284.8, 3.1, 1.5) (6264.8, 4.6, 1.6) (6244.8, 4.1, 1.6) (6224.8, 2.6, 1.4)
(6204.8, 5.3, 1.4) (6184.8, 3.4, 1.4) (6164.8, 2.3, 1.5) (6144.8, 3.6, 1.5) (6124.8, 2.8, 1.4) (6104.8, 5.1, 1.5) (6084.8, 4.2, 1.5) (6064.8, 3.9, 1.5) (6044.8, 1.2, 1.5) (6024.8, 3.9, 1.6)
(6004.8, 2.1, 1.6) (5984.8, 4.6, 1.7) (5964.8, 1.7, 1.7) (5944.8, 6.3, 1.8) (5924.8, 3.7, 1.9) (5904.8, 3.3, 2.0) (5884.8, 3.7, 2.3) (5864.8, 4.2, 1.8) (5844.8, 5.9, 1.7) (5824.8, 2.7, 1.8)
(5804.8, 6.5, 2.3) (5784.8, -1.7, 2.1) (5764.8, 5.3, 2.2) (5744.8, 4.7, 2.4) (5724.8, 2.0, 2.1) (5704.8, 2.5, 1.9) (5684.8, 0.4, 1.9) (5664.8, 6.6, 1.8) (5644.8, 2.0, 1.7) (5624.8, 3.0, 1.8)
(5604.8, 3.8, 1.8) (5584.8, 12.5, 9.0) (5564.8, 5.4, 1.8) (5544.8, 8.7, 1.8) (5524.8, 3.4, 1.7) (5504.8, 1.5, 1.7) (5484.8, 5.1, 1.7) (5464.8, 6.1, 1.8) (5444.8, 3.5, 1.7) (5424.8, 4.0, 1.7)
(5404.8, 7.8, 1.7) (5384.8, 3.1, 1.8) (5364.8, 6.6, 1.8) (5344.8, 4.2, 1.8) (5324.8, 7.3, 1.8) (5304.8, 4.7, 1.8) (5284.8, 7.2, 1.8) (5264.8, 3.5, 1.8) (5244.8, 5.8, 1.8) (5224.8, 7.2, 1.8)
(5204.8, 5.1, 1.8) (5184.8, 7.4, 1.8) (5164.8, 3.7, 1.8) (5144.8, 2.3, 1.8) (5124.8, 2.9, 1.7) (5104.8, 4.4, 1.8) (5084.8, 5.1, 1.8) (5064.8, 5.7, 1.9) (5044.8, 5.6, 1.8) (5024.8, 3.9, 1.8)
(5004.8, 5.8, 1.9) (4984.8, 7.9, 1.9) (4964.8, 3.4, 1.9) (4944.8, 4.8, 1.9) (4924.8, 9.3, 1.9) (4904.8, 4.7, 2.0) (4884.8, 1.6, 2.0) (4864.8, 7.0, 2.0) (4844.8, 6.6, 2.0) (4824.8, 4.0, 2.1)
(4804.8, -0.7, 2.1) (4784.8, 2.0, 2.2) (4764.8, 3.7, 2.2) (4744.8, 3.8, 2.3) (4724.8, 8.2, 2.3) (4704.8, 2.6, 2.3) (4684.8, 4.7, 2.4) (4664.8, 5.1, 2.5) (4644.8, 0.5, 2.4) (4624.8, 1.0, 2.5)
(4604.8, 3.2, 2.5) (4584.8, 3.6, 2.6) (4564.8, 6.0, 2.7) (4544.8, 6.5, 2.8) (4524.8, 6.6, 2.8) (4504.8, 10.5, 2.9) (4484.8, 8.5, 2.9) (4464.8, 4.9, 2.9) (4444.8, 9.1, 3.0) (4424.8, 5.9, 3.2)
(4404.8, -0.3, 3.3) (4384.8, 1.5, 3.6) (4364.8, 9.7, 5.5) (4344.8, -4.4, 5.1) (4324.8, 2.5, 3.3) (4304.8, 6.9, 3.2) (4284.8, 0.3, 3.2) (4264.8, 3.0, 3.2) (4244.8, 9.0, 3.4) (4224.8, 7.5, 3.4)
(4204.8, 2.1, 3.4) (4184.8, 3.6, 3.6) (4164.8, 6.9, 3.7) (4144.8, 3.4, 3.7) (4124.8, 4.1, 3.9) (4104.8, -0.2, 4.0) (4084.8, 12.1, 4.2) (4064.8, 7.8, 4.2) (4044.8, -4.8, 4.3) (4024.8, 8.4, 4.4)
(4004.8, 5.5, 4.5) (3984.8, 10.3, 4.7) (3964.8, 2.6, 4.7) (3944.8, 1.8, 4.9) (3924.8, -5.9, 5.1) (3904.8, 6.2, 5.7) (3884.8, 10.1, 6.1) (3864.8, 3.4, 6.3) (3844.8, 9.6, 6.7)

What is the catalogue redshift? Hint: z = 0.973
